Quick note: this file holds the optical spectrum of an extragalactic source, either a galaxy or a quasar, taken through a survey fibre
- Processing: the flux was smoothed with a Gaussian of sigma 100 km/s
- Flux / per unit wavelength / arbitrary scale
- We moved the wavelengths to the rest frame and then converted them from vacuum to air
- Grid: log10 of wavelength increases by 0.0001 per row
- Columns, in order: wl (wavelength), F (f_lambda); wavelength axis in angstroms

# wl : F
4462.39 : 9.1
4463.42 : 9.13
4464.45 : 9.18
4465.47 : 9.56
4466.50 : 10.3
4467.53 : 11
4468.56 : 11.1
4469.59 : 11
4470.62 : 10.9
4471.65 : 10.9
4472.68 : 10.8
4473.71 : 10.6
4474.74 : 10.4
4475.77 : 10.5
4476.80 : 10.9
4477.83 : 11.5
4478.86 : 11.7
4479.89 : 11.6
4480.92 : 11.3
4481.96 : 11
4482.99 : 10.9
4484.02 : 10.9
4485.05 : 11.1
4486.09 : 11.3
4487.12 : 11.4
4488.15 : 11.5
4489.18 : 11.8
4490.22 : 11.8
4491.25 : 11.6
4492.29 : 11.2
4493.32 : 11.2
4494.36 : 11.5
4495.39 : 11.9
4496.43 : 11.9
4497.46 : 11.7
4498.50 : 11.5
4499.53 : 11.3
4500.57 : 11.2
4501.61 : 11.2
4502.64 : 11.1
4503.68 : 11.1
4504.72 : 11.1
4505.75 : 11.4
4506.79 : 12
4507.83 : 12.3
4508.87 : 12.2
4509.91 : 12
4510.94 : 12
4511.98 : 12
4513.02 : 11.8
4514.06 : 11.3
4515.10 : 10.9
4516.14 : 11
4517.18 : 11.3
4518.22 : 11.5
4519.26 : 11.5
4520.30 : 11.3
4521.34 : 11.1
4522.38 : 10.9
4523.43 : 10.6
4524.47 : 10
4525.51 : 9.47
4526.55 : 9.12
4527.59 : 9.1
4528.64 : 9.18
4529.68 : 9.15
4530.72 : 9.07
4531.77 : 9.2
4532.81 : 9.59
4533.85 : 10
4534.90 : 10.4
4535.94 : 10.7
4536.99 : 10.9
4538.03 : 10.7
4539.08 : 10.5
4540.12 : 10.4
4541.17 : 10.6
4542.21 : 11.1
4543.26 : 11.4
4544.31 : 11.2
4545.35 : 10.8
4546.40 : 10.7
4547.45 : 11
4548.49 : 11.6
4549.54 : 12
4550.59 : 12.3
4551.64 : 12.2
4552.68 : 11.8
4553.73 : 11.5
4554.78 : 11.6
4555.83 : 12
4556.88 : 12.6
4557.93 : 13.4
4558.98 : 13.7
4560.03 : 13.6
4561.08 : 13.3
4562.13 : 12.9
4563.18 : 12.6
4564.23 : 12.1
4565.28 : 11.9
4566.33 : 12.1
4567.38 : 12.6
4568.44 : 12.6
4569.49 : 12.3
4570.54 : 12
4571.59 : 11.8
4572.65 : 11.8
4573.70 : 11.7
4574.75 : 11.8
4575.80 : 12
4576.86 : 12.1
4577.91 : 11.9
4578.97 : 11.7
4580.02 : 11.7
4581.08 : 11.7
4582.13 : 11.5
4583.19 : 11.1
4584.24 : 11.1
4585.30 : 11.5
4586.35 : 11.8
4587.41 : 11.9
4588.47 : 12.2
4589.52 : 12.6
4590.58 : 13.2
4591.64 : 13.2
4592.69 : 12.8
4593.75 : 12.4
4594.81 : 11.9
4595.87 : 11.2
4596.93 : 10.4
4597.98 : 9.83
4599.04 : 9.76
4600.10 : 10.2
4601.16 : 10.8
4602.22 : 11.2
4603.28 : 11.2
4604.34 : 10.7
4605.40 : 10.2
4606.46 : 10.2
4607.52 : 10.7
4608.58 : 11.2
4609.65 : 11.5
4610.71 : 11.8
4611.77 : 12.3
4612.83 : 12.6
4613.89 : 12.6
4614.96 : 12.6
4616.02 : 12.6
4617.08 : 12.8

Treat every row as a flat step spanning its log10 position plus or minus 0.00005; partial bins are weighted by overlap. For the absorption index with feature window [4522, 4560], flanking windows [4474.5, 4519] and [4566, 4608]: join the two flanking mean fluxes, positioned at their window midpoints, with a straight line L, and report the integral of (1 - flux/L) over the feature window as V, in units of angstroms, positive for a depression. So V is 2.0 angstroms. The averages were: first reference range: 11.4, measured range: 10.9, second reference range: 11.6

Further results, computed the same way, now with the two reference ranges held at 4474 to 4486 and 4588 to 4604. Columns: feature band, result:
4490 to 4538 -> 1.1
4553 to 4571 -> -1.8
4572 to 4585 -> -0.3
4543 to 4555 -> -0.2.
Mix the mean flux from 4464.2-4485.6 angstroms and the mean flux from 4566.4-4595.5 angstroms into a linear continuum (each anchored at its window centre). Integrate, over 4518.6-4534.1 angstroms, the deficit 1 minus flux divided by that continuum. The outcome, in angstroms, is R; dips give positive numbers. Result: 2.0 angstroms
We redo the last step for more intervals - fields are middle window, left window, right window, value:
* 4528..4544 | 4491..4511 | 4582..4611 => 1.79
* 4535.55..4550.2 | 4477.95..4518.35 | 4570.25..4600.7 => 0.75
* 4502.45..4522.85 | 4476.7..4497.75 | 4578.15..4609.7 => -0.15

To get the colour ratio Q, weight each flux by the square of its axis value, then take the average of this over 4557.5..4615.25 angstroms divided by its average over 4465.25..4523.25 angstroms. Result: 1.09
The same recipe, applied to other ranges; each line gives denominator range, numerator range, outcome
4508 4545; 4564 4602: 1.13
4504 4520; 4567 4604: 1.04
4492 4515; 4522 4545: 0.89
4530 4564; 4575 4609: 1.02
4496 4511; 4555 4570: 1.12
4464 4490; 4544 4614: 1.13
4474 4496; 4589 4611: 1.05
